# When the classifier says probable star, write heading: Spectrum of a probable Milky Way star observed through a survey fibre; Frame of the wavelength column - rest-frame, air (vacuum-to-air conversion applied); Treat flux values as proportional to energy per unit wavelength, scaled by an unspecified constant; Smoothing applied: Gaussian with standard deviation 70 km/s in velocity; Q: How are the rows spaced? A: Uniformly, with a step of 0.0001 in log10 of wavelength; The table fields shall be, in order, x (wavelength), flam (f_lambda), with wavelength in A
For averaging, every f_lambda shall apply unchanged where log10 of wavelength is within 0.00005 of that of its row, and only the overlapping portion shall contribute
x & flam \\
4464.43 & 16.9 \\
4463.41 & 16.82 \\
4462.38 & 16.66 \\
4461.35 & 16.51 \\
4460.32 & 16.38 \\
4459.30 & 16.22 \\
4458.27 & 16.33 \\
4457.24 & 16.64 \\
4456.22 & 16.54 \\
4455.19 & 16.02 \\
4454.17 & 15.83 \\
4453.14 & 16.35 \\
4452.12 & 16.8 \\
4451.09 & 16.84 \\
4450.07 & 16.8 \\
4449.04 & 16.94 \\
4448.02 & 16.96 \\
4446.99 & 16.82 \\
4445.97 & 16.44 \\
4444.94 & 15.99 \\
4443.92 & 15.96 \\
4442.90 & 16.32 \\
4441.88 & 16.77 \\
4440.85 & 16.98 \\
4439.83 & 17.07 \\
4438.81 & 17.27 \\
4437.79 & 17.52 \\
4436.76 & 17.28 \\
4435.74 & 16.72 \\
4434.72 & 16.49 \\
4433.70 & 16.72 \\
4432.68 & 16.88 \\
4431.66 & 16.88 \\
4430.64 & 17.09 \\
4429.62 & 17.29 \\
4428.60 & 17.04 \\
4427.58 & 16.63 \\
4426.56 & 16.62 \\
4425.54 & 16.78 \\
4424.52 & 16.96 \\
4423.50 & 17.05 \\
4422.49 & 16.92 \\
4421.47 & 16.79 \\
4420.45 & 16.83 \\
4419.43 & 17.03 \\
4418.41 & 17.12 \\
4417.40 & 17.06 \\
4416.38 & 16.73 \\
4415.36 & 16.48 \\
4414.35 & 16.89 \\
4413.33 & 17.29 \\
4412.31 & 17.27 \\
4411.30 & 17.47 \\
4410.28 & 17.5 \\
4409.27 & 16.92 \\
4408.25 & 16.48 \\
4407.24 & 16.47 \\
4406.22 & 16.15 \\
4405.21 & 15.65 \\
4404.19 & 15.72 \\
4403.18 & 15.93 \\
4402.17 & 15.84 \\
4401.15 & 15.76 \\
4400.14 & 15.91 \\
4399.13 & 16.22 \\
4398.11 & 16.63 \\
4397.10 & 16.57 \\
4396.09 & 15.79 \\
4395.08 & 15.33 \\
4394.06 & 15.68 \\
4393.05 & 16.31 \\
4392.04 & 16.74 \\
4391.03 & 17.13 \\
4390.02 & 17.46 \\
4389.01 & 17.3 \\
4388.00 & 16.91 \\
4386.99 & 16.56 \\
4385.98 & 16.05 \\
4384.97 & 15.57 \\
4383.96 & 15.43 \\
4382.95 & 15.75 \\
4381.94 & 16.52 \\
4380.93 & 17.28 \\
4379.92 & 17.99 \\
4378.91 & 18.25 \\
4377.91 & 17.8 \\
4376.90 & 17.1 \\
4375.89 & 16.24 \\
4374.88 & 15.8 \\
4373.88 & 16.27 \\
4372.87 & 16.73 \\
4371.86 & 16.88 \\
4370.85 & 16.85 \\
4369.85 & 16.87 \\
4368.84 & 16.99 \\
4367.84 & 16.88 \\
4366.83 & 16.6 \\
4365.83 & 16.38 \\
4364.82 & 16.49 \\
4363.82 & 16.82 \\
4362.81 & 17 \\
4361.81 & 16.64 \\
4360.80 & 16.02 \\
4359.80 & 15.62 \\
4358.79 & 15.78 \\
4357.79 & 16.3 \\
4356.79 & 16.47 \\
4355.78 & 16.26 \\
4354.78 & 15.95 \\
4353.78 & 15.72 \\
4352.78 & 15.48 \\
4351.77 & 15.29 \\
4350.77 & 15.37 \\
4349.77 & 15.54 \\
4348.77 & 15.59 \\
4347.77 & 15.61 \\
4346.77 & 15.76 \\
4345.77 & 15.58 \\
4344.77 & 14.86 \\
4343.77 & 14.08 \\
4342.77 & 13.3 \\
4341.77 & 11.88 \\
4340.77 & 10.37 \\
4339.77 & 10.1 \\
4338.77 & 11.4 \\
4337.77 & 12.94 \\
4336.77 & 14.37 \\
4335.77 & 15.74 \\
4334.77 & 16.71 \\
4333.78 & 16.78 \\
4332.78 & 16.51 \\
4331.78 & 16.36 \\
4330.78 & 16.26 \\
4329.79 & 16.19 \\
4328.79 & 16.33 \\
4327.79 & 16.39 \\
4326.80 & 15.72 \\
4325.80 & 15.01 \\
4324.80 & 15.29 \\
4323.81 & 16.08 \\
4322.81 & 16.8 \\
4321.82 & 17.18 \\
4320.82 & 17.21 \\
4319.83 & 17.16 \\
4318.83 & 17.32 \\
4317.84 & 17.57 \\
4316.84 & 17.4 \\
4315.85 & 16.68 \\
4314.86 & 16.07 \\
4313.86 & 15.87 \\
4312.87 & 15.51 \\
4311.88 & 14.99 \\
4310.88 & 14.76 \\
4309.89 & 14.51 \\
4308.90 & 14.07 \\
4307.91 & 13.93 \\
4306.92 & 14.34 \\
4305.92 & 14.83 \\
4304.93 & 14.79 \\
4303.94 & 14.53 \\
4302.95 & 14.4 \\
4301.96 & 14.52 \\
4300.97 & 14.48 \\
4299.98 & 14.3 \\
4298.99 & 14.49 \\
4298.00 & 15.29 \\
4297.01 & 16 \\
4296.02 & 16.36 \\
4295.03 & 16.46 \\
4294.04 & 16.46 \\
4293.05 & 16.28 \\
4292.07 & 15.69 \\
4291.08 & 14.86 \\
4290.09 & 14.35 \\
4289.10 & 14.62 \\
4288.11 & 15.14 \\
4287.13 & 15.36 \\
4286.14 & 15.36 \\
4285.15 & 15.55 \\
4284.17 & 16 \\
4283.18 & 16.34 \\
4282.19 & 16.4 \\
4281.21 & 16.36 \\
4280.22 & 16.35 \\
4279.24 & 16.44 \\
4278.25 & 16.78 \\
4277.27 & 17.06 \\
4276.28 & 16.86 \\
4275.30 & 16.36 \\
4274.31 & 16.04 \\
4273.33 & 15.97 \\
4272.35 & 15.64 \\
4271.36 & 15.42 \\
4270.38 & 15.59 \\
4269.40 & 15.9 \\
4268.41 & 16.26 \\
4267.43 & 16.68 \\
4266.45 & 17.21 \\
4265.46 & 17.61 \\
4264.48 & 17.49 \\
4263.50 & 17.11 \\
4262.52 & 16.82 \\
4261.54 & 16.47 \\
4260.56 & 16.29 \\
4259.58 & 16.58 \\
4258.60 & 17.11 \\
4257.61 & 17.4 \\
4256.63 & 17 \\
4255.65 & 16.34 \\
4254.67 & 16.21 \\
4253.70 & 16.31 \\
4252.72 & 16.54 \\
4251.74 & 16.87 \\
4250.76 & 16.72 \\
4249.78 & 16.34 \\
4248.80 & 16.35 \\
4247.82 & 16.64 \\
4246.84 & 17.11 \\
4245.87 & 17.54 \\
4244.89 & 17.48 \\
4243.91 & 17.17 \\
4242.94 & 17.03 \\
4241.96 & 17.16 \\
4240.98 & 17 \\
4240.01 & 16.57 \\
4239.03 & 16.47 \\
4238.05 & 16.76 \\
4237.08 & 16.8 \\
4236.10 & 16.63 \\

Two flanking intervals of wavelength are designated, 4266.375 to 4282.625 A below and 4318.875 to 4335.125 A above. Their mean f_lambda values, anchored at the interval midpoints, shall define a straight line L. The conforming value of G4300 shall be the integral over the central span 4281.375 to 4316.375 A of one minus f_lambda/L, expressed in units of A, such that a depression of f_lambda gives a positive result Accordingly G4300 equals 2.33 A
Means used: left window 16.3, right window 16.4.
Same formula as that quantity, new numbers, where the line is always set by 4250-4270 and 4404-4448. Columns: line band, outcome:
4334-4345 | 2.3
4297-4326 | 2.2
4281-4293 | 0.9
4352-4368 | 0.5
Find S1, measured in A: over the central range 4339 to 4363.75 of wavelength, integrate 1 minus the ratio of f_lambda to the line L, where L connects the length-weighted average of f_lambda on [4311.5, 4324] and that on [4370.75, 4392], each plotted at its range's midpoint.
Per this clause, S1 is 2.49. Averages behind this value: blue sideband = 16.6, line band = 15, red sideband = 16.8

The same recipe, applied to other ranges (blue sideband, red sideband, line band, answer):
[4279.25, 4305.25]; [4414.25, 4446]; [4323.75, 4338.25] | 0.1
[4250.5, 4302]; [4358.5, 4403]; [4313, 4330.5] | -0.2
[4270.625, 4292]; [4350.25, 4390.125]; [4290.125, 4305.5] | 0.7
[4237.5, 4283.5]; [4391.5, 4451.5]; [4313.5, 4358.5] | 3.1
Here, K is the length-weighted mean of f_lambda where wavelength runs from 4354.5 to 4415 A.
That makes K 16.5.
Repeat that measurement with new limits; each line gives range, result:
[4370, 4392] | 16.8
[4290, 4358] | 15.3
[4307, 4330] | 16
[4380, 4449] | 16.6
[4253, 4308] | 15.9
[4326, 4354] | 14.9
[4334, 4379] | 15.6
